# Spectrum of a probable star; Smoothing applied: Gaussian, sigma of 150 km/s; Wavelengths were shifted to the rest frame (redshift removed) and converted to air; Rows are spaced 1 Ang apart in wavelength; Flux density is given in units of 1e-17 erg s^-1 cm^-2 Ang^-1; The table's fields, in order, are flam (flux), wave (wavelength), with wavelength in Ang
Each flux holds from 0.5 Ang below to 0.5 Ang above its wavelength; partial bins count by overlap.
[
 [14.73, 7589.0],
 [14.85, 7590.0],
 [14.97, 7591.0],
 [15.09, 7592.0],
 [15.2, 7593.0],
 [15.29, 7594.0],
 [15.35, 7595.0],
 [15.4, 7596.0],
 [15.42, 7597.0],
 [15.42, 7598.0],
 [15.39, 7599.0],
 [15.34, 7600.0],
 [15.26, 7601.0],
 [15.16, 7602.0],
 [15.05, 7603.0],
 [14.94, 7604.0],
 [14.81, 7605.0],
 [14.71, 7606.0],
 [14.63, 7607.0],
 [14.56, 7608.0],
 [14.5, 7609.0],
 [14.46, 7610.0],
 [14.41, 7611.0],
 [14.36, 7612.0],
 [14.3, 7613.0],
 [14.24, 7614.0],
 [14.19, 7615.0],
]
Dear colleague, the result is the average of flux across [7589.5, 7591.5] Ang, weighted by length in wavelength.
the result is 14.9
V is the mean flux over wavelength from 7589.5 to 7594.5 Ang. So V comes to 15.1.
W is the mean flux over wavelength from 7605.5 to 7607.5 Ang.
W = 14.7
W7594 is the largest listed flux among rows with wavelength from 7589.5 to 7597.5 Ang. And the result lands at 15.42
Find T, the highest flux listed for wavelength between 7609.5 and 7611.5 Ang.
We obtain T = 14.46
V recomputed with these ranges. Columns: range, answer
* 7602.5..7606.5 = 14.9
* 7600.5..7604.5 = 15.1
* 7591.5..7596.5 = 15.3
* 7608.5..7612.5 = 14.4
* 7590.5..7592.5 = 15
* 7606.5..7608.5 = 14.6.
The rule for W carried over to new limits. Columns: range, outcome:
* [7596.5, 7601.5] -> 15.4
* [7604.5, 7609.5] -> 14.6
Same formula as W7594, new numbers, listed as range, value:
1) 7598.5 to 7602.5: 15.39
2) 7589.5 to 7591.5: 14.97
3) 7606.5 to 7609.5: 14.63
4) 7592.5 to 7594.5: 15.29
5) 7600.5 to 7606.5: 15.26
